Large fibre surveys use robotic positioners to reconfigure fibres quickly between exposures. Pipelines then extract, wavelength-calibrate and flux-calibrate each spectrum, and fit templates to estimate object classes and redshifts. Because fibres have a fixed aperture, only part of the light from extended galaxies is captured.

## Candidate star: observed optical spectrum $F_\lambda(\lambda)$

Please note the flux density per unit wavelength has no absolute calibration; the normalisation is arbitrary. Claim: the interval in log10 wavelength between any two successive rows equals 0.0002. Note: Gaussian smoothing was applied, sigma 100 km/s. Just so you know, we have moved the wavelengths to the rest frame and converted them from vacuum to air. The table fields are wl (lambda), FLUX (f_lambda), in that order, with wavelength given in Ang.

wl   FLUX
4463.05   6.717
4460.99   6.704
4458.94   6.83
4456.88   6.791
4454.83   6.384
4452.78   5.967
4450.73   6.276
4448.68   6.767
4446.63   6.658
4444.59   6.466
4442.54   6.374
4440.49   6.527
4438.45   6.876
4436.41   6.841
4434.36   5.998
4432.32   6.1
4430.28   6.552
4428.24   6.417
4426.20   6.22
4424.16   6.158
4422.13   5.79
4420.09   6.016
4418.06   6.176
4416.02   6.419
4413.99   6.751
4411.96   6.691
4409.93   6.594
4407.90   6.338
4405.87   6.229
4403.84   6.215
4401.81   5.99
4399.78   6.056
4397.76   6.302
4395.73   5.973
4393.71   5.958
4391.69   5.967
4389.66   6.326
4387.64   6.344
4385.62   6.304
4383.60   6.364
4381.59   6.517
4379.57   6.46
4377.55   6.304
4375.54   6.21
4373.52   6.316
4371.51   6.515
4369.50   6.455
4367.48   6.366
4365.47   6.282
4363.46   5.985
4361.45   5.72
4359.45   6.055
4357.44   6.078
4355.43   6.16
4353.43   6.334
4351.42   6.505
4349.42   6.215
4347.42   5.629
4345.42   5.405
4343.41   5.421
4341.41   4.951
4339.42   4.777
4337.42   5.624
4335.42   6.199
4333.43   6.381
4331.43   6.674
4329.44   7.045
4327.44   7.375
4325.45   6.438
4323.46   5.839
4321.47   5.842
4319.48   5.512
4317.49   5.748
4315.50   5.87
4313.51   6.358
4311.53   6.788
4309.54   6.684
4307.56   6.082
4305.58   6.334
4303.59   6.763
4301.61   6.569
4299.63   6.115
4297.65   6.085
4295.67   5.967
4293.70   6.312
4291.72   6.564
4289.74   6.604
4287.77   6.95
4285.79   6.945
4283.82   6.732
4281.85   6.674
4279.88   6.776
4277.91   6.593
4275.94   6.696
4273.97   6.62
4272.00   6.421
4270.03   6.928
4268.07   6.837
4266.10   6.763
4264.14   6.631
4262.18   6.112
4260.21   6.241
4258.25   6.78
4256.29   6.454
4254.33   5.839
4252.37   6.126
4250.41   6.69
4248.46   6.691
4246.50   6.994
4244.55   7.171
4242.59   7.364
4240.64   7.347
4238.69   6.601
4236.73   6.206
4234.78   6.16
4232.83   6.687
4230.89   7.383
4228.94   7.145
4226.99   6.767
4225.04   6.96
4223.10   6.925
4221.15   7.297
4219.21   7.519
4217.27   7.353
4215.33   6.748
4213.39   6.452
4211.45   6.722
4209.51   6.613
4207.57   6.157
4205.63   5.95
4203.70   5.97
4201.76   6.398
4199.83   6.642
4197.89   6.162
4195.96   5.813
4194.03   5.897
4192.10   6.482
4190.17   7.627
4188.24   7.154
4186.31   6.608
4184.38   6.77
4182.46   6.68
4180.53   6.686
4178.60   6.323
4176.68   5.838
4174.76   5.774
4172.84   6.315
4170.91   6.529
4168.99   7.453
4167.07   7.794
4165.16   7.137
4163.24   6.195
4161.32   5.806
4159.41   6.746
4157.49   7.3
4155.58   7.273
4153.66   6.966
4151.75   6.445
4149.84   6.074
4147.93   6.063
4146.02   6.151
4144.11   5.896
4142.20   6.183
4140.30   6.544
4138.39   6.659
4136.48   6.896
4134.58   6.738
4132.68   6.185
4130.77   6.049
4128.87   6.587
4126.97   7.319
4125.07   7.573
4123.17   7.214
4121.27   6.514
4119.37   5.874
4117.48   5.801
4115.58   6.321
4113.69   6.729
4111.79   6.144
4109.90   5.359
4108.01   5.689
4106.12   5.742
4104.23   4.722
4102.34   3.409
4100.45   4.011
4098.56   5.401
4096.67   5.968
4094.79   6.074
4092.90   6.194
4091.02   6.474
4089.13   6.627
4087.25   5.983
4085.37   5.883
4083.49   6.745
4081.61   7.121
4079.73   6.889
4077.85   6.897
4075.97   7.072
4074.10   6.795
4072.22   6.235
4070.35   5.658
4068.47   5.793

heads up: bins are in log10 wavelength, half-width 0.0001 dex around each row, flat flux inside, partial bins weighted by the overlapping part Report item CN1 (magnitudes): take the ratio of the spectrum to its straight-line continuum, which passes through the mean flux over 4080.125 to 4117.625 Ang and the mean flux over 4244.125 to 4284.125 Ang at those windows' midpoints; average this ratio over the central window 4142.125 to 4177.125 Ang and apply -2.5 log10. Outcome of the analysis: -0.07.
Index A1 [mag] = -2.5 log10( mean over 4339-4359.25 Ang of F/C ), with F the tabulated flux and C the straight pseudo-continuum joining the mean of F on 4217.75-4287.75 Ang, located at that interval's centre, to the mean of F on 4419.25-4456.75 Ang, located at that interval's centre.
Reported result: 0.13 mag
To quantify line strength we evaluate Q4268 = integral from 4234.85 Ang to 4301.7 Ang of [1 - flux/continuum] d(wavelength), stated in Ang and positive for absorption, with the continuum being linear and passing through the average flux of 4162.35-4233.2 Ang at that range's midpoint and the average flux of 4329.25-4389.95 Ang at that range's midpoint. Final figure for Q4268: -1.7 Ang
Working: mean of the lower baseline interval 6.68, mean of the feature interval 6.59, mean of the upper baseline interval 6.11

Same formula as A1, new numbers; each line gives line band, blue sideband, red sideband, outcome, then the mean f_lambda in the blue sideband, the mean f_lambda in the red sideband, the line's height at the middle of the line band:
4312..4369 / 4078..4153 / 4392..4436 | 0.03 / 6.17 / 6.24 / 6.22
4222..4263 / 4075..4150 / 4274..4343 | -0.07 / 6.2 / 6.32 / 6.28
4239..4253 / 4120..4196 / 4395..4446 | -0.07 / 6.61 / 6.33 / 6.52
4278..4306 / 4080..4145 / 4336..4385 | -0.08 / 6.15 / 6.03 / 6.06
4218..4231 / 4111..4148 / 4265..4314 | -0.09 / 6.48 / 6.57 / 6.53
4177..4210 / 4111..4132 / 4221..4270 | 0.03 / 6.55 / 6.72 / 6.65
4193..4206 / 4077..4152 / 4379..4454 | 0.02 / 6.18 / 6.32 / 6.22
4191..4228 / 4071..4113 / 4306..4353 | -0.10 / 5.98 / 6.07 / 6.02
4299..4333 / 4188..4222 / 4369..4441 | 0.01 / 6.6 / 6.31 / 6.44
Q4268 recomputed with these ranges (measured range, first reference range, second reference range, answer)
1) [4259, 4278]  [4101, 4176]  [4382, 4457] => -0.7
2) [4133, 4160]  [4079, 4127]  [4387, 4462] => -2.1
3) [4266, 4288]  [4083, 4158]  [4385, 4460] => -1.6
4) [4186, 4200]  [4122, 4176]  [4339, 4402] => 0.0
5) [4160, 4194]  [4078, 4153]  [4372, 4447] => -2.4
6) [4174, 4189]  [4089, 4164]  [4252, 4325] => -0.5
